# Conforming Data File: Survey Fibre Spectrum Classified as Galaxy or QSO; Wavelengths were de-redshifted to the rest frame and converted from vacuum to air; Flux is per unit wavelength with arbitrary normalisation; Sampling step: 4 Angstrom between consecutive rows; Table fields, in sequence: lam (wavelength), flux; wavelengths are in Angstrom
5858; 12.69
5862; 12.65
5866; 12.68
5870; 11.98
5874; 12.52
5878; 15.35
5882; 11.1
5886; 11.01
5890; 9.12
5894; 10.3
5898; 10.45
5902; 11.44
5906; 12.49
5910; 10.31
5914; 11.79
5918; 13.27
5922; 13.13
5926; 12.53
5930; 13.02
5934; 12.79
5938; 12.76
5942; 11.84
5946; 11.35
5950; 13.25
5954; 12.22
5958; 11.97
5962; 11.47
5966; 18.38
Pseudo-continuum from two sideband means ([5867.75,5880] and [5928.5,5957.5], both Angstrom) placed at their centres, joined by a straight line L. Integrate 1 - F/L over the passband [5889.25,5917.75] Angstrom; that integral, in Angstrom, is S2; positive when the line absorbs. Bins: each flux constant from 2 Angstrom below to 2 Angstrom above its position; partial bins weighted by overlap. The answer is 4.0 Angstrom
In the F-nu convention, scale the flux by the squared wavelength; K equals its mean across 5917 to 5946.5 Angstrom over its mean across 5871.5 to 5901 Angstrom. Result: 1.1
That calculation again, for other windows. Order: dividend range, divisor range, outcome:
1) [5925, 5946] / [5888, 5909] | 1.18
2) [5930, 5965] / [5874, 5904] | 1.12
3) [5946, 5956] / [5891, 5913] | 1.16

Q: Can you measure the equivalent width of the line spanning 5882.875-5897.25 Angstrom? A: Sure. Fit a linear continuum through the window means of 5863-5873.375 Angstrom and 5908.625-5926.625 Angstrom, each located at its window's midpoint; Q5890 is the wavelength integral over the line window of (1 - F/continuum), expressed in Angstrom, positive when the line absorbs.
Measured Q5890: 2.4 Angstrom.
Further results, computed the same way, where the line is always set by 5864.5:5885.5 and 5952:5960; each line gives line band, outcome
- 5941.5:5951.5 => 0.0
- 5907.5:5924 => 0.3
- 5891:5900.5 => 1.7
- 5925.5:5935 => -0.4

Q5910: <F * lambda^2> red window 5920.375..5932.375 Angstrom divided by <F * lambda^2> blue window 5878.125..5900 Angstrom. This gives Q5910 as 1.2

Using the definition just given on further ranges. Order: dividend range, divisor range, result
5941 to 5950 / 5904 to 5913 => 1.06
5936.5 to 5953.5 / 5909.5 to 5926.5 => 1.00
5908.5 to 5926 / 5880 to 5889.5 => 1.15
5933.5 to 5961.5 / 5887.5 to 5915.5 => 1.15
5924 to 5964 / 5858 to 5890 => 1.03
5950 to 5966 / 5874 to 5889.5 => 1.09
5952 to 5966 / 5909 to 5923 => 1.07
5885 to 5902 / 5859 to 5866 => 0.82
